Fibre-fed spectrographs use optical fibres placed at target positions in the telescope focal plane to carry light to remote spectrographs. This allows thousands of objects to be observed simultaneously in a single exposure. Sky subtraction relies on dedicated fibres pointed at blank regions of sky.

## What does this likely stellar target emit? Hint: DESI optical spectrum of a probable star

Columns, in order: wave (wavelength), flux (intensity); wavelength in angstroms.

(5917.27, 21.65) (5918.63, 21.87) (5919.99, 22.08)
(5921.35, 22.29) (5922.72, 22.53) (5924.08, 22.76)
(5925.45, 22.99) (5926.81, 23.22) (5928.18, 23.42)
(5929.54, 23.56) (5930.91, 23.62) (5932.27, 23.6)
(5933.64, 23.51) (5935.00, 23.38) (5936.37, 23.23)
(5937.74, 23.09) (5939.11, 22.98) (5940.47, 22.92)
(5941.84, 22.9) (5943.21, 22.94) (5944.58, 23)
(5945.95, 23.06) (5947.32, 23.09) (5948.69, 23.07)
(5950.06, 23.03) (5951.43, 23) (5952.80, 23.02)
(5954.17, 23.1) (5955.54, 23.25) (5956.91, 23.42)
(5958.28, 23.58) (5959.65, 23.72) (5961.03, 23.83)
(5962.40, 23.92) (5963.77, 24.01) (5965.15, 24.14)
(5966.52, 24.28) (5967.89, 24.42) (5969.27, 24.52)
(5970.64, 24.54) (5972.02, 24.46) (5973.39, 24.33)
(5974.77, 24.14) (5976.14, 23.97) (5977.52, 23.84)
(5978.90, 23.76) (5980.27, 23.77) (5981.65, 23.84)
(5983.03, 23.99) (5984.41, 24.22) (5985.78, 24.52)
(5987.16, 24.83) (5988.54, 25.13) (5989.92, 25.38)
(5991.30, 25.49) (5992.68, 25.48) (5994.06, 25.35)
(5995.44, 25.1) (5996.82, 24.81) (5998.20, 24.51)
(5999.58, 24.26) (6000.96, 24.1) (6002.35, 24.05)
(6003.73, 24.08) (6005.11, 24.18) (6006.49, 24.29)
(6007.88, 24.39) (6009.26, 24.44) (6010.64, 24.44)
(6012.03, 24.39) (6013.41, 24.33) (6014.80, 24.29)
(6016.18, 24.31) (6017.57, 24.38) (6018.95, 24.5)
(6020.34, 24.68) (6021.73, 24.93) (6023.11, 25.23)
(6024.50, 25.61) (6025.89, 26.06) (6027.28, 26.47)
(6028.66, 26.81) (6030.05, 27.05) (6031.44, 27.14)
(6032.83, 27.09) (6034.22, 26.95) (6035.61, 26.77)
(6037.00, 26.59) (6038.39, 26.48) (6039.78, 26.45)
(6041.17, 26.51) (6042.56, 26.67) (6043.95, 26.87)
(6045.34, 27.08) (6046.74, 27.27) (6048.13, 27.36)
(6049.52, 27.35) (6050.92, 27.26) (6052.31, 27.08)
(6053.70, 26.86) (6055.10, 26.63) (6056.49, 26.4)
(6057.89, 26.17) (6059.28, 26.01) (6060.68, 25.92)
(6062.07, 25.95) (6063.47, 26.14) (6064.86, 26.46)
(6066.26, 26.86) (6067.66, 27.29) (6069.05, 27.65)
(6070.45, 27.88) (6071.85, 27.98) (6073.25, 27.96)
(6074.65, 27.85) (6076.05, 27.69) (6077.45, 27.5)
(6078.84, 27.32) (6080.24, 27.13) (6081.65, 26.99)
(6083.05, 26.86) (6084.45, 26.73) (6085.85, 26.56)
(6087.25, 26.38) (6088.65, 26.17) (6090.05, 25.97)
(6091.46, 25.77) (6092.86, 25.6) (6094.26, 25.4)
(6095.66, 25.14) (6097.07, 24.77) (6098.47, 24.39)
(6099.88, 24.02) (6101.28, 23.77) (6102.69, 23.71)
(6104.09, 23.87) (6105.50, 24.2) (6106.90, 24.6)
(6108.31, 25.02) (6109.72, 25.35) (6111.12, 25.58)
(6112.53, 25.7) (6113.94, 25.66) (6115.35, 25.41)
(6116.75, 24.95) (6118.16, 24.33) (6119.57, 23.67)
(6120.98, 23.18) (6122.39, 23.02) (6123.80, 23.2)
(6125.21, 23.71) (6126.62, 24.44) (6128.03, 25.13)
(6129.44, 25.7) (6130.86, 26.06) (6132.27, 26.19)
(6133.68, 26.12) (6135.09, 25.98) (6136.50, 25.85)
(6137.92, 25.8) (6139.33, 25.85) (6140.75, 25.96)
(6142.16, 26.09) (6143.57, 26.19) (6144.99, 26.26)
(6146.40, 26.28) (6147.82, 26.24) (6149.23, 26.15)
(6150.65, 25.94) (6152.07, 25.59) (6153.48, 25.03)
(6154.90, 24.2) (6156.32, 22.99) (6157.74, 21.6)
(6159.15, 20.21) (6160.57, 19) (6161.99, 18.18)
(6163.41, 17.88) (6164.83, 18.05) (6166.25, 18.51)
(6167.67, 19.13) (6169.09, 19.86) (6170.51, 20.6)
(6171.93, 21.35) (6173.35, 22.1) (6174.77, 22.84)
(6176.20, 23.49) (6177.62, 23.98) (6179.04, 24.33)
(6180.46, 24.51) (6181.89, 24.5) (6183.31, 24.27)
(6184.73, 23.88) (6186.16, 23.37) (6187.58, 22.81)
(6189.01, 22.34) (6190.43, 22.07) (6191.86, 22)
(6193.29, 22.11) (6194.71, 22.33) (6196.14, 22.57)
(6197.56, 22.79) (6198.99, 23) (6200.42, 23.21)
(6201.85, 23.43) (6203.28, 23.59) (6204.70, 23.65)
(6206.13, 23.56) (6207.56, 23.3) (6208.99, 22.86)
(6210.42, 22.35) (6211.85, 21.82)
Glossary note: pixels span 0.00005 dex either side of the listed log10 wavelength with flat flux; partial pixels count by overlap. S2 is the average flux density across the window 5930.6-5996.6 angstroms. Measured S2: 23.9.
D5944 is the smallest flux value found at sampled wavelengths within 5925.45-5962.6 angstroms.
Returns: 22.9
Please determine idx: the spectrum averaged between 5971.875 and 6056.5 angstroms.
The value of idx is 25.4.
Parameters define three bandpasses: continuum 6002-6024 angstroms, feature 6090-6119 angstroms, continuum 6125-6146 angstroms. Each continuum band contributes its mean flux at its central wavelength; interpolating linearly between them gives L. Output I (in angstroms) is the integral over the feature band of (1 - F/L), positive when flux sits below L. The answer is 0.61 angstroms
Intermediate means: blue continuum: 24.5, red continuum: 25.7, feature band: 24.9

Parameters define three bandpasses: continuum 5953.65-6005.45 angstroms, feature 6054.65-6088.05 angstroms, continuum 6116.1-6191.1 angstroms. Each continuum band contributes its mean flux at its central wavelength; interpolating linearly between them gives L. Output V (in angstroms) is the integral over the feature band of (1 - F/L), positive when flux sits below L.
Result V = -4.2 angstroms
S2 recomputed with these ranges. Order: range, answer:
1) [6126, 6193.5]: 23.5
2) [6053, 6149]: 25.8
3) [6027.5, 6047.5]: 26.8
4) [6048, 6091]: 26.9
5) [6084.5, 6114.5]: 25.2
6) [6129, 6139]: 26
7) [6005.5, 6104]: 26.1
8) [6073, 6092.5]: 26.9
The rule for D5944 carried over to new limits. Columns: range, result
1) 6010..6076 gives 24.29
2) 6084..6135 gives 23.02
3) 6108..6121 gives 23.18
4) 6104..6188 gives 17.88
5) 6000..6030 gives 24.05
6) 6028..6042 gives 26.45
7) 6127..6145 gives 25.13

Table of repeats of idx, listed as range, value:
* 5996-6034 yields 25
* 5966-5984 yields 24.1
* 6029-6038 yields 26.9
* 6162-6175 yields 19.8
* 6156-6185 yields 21.4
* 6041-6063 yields 26.7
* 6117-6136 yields 24.7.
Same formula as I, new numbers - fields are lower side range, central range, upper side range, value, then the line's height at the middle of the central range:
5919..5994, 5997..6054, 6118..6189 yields -4.9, 23.6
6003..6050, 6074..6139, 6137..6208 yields -3.0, 24.3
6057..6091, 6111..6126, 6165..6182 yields 0.2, 24.6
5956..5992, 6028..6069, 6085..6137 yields -3.5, 24.6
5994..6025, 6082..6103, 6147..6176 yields -2.2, 23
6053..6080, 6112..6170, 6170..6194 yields 1.4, 24.4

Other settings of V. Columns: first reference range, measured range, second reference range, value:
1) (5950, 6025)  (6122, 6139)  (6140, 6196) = -1.5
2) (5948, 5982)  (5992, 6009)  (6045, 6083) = 0.3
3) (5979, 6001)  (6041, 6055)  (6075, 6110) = -1.0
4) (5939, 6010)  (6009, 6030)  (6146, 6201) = -1.2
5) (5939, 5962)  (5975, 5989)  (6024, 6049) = 0.2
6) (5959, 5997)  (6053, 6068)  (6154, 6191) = -2.0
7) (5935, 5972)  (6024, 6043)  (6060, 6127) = -1.5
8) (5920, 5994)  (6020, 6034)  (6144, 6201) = -1.7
